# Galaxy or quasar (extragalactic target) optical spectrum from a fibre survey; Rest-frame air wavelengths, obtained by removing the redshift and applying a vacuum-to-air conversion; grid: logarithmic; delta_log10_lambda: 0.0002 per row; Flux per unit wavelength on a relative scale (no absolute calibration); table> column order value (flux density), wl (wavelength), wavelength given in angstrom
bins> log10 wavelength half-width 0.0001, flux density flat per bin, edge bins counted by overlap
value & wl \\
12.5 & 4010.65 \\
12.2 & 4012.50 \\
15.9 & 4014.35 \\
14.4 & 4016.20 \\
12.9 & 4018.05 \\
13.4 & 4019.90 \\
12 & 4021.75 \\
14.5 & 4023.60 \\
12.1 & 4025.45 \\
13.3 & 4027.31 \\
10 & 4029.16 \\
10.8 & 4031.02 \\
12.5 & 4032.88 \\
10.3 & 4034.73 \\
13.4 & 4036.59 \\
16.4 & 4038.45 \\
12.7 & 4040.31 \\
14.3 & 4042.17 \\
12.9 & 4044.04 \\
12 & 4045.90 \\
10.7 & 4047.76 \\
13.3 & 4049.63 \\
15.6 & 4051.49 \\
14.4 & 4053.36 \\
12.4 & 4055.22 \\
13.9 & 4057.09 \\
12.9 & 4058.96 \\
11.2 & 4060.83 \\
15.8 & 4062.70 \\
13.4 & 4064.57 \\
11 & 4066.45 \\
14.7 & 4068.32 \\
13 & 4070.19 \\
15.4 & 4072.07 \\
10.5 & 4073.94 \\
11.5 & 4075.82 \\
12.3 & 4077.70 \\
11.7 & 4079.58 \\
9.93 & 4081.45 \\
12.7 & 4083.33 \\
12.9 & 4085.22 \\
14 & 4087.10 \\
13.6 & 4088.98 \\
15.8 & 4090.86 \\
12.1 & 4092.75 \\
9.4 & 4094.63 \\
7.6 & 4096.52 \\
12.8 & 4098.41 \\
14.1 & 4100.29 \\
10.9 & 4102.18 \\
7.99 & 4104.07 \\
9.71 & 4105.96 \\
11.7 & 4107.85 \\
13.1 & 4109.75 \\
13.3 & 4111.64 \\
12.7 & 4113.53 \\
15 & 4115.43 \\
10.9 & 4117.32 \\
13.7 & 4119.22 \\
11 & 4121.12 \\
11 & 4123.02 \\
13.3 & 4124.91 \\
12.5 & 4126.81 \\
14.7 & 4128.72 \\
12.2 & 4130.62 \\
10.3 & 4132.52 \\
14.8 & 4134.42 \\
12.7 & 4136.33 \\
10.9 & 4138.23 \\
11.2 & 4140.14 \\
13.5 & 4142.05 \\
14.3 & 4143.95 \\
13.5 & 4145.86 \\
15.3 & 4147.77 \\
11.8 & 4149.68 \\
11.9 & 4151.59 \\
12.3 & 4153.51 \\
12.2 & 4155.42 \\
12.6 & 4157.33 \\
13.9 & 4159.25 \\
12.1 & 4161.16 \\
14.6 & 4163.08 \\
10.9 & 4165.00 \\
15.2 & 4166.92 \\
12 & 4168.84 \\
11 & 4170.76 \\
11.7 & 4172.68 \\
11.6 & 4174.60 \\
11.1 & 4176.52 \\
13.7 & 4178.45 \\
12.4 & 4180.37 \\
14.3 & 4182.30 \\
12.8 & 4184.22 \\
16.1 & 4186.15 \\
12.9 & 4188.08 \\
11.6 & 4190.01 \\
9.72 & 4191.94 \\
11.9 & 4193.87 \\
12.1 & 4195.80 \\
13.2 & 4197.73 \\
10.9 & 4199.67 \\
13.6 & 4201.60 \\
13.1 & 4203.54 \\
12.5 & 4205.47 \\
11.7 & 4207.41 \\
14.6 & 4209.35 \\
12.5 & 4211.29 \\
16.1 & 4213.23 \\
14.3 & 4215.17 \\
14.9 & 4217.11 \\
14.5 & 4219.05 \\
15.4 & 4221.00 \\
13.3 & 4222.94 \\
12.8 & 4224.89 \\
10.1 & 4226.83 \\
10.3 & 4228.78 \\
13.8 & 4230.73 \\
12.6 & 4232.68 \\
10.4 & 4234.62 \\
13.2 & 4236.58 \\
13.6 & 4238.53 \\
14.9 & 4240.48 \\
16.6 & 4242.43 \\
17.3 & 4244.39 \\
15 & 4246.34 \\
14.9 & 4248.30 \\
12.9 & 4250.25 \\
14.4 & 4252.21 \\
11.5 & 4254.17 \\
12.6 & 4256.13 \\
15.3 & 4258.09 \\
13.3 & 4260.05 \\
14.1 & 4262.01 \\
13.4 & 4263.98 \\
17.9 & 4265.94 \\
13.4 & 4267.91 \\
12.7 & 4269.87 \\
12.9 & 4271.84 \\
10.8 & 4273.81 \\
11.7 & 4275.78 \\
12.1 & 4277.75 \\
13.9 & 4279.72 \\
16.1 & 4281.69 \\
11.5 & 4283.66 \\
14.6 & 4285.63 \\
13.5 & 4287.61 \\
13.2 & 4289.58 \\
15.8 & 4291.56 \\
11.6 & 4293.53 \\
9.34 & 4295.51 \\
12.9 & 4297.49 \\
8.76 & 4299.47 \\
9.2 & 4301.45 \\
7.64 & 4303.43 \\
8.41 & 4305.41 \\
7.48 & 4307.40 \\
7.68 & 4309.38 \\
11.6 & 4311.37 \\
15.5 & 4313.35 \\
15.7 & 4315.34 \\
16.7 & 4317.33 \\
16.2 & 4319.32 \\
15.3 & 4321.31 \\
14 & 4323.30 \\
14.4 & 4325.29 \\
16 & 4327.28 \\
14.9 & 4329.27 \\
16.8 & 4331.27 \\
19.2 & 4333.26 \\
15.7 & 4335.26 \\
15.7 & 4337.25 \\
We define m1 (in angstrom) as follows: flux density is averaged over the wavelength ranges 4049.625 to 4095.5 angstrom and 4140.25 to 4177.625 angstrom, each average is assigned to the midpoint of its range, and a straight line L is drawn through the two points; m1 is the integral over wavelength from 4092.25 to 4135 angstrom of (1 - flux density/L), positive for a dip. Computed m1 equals 3.0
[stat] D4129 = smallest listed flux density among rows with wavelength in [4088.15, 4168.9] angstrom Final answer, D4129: 7.6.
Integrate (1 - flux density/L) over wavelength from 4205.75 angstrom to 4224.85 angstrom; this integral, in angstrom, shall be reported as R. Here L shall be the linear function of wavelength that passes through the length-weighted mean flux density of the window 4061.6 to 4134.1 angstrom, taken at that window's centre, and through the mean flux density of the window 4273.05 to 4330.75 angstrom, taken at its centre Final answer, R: -2.3 angstrom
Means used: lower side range 12.3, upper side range 12.7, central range 14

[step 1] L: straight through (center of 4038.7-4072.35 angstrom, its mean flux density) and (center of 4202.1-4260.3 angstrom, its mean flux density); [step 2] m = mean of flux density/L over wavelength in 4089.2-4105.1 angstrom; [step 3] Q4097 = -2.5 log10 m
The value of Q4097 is 0.17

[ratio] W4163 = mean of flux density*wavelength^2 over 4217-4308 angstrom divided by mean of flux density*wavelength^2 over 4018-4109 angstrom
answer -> 1.14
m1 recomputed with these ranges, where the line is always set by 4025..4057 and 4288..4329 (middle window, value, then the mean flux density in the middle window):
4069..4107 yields 2.5 angstrom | 11.9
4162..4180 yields 0.3 angstrom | 12.4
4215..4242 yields -1.4 angstrom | 13.2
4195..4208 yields 0.1 angstrom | 12.5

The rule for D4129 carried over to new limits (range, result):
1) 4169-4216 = 9.72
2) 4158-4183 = 10.9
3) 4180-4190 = 12.4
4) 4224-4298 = 9.34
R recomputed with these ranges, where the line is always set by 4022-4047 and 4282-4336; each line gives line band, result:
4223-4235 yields 1.06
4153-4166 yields 0.21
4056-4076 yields -0.55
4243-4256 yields -1.26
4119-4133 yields 0.54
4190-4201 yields 1.11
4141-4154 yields -0.39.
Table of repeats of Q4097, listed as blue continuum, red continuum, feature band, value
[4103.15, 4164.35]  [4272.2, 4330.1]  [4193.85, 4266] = -0.08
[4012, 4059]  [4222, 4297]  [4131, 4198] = 0.05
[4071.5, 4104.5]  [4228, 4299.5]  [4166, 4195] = 0.02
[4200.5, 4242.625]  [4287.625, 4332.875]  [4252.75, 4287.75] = -0.03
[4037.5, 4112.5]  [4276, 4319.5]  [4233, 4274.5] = -0.13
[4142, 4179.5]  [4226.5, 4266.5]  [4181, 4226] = 0.00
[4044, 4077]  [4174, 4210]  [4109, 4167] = 0.00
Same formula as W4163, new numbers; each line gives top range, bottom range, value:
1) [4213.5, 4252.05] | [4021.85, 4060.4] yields 1.17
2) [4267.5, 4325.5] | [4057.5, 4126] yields 1.12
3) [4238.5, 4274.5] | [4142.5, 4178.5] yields 1.16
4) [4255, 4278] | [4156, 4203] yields 1.11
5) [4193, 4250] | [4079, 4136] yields 1.17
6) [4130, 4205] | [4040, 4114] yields 1.06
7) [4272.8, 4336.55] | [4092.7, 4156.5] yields 1.17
